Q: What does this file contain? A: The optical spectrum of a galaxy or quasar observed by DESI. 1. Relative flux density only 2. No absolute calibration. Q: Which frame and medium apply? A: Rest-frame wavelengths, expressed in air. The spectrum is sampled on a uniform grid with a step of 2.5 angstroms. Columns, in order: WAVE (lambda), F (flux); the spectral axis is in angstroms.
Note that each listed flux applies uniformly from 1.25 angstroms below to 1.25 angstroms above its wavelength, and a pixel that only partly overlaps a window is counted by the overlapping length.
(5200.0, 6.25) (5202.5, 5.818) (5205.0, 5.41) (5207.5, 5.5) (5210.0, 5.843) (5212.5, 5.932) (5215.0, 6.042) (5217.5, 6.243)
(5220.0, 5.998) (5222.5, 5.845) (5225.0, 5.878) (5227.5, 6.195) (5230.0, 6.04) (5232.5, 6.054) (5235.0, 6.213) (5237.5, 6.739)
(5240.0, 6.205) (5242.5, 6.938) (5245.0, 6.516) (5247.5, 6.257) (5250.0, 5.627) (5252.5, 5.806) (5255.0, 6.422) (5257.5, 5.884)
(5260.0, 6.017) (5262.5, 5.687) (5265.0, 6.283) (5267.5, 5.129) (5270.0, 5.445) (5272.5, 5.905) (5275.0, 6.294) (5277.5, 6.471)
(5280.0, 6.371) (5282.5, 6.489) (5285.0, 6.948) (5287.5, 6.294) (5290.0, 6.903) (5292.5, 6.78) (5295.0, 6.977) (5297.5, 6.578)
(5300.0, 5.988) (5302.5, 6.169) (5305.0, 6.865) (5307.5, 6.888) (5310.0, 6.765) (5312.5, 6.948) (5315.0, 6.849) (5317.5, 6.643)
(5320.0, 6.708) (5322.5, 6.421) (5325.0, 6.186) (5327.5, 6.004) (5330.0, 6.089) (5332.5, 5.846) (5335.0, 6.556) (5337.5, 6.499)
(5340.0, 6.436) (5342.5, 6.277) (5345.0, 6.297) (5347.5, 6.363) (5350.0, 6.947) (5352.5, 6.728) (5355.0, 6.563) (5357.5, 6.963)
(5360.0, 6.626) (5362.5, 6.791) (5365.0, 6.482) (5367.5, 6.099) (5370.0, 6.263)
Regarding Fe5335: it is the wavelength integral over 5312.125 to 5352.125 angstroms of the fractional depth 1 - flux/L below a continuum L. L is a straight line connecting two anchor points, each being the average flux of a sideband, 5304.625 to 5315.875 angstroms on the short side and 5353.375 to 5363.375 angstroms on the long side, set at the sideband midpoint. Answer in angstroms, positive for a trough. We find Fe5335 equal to 2.2 angstroms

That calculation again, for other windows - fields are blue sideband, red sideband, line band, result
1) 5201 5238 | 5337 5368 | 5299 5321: -0.98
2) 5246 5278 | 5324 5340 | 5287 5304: -1.33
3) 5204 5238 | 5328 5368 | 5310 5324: -0.79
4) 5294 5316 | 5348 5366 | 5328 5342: 0.89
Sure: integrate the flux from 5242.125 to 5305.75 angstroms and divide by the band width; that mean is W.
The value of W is 6.26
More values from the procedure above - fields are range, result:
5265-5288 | 6.15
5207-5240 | 6.06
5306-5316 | 6.86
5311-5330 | 6.51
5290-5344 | 6.51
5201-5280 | 6.03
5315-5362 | 6.47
